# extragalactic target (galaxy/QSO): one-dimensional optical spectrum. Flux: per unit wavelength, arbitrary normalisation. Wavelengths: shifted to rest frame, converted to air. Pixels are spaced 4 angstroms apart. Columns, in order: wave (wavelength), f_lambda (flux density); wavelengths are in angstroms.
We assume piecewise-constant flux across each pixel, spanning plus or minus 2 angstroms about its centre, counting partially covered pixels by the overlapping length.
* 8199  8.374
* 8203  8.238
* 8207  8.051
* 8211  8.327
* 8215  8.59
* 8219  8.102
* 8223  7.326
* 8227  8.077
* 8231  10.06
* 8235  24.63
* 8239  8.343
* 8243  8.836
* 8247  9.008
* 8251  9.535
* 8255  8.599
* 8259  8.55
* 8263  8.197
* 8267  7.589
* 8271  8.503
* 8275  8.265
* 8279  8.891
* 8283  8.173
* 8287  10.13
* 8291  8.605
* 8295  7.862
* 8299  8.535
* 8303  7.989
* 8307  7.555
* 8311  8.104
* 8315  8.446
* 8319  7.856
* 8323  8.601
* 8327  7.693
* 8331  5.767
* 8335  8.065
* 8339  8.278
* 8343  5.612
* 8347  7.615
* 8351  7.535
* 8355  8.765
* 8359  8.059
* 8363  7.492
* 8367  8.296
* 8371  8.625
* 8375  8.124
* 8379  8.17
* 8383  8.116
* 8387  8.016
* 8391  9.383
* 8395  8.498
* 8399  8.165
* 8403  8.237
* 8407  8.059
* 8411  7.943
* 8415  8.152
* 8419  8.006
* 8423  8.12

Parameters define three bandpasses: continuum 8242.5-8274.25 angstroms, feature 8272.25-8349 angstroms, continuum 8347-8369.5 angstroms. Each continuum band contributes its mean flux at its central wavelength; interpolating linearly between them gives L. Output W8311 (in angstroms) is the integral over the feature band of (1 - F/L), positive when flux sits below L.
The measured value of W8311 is 2.6 angstroms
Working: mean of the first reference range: 8.58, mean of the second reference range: 8.01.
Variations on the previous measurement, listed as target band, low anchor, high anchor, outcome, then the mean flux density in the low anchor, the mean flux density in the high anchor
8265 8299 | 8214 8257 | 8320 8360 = 1.8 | 10.1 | 7.59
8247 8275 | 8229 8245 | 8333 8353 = 7.6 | 13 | 7.42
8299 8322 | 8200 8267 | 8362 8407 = 2.1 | 9.45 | 8.29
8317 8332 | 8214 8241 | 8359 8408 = 2.7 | 10.8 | 8.26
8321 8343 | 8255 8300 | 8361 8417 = 2.3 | 8.49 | 8.23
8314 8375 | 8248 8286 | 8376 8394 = 4.8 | 8.54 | 8.41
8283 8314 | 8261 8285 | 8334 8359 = -1.2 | 8.27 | 7.66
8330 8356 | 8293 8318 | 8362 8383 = 2.4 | 8.07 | 8.17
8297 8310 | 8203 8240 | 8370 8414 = 1.7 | 10.1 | 8.29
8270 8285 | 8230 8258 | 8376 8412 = 3.0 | 11.2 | 8.29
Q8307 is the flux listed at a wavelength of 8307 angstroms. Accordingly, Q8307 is 7.555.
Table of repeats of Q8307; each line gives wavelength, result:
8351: 7.535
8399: 8.165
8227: 8.077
